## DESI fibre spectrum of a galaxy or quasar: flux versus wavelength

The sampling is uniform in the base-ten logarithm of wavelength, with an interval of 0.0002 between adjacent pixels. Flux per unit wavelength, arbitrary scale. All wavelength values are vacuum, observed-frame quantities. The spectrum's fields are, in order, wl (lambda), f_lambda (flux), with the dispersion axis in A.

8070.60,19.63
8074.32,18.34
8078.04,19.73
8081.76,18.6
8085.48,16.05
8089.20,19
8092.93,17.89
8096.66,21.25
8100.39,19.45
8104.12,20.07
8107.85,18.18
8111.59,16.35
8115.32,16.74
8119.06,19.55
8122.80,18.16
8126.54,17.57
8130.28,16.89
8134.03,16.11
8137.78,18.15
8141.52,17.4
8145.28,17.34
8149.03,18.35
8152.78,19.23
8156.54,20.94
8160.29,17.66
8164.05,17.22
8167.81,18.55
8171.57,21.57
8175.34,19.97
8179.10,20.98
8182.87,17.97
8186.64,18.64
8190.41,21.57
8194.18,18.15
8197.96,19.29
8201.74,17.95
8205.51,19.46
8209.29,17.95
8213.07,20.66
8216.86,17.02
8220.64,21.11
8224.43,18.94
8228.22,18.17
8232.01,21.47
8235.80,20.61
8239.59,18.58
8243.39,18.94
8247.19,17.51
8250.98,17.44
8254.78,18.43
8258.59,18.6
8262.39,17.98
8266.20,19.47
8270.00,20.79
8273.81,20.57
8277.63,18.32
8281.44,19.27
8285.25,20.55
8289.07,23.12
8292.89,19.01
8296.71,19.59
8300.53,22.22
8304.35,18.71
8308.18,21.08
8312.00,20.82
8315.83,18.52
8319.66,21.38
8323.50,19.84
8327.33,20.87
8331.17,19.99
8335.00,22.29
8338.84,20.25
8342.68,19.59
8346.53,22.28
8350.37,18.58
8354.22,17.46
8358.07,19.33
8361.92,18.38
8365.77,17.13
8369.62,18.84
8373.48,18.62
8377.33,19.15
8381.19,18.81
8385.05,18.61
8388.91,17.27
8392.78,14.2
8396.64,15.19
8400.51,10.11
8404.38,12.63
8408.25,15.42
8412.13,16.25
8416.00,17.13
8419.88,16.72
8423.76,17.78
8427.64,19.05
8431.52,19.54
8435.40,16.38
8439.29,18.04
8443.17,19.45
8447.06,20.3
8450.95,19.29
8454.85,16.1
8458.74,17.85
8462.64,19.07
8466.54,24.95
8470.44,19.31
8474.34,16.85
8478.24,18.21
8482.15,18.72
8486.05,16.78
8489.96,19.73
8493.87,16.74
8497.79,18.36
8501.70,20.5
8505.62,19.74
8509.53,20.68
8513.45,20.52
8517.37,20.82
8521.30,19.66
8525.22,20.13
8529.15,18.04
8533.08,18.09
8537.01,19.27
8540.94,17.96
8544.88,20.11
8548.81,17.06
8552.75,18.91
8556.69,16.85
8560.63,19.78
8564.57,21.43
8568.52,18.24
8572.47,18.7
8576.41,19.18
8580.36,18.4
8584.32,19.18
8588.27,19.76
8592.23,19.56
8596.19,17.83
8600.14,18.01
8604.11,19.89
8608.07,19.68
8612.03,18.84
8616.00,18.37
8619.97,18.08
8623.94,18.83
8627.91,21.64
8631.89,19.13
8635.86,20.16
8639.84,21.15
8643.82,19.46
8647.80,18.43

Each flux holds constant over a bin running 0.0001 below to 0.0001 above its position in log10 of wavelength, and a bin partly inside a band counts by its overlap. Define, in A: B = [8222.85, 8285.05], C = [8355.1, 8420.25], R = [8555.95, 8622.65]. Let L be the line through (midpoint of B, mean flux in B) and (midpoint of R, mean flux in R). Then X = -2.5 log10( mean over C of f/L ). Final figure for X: 0.143 mag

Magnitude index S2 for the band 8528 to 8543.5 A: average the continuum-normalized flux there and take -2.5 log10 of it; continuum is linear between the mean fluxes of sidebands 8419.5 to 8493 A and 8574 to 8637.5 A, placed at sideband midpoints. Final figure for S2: 0.03 mag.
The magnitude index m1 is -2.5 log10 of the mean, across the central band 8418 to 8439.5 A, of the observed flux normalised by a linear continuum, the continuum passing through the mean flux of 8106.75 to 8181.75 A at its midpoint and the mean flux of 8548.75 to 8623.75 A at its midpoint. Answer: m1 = 0.046 mag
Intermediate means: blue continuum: 18.3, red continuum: 18.9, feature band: 17.9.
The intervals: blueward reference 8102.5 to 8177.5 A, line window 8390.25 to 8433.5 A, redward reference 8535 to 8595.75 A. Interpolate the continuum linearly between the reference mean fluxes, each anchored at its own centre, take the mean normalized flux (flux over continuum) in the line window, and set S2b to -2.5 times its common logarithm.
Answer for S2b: 0.18 mag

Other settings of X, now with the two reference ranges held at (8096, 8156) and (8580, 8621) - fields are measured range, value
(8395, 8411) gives 0.35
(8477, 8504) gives 0.02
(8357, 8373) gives 0.01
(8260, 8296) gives -0.08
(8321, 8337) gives -0.13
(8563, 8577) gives -0.03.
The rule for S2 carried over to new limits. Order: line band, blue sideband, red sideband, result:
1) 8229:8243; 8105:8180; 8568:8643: -0.079 mag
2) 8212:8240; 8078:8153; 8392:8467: -0.104 mag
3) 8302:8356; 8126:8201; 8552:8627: -0.075 mag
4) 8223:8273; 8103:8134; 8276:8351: 0.026 mag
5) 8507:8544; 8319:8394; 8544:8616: -0.028 mag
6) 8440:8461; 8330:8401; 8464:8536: 0.023 mag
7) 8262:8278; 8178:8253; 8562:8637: -0.031 mag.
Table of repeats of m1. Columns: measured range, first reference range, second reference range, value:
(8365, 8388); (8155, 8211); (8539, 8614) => 0.03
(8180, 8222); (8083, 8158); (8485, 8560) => -0.04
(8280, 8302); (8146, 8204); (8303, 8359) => -0.04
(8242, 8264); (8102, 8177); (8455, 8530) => 0.03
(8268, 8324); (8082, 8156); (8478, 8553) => -0.10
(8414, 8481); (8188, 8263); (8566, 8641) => 0.03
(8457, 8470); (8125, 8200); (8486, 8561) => -0.08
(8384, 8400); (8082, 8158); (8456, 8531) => 0.21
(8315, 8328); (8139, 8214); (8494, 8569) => -0.06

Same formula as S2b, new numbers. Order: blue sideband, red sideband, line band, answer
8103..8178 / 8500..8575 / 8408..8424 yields 0.142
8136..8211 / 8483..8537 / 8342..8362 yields -0.014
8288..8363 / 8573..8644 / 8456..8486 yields 0.037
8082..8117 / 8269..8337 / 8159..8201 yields -0.003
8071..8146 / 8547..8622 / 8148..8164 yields -0.037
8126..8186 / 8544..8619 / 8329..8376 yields -0.040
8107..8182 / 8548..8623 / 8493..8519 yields -0.055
